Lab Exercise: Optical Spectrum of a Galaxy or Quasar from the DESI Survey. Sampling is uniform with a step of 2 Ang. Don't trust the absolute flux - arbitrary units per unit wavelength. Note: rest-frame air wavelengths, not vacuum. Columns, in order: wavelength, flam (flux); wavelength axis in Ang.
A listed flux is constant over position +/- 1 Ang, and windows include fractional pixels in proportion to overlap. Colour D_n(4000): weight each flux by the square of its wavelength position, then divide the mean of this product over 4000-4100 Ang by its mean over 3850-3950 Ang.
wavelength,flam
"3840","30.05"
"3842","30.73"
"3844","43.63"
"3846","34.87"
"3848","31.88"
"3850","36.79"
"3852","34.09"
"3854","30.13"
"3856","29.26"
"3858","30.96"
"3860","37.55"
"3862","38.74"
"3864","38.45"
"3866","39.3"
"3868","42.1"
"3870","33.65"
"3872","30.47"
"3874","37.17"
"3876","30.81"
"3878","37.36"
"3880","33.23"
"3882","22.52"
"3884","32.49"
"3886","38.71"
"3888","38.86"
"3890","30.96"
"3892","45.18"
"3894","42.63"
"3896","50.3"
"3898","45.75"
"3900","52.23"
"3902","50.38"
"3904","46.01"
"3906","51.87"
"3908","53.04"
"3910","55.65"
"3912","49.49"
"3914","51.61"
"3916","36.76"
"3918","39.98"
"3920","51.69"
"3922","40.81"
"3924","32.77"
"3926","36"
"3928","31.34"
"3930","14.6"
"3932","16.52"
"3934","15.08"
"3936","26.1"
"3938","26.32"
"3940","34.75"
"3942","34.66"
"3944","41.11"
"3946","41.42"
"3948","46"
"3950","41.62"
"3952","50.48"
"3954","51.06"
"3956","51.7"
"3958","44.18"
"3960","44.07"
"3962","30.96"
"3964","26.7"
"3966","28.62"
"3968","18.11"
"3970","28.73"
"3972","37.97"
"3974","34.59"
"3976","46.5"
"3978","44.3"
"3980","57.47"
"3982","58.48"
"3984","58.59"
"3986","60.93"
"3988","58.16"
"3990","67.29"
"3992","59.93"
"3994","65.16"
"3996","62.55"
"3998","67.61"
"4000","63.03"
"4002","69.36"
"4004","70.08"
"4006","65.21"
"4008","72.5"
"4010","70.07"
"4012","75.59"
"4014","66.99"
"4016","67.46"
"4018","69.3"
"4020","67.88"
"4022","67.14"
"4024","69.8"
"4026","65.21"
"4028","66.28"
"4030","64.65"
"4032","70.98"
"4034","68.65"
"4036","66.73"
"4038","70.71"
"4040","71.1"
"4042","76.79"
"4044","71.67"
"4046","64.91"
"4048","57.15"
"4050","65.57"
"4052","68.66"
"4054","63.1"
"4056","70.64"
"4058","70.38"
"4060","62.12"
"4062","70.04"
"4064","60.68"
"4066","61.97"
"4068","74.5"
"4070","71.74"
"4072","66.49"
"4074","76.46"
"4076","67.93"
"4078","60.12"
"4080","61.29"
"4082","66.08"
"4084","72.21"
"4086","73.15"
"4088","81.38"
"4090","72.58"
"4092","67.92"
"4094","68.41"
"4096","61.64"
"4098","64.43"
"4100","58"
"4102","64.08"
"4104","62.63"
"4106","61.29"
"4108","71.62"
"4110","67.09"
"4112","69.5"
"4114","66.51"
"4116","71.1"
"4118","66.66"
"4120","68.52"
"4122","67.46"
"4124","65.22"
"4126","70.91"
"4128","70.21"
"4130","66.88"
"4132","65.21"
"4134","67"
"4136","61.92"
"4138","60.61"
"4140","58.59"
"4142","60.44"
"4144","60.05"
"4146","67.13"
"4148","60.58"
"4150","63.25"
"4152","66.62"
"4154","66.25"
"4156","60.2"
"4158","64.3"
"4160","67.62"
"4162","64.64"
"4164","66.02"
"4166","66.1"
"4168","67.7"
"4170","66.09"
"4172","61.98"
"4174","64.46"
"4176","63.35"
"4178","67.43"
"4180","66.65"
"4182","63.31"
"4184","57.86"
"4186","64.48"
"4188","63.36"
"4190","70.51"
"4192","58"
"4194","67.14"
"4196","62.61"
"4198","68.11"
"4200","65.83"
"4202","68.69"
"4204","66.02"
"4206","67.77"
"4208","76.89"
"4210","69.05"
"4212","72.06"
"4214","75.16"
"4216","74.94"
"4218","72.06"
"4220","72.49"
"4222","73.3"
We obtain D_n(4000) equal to 1.95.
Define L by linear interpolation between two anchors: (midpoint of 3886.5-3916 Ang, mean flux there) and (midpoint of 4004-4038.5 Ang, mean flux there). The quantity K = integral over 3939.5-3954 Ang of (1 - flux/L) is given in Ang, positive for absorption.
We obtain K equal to 3.4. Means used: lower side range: 46.9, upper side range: 68.6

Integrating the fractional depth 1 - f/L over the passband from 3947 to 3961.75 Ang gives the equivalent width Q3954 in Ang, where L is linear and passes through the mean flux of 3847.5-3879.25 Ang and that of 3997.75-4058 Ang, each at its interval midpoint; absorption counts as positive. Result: 1.97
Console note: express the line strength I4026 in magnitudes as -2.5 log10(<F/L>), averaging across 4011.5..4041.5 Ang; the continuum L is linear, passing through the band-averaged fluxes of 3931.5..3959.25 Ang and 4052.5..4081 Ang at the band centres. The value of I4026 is -0.20 mag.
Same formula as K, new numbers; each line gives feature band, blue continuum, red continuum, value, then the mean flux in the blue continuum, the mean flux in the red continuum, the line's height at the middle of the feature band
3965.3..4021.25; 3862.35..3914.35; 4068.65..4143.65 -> -3.9 Ang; 41.4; 66.8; 53.6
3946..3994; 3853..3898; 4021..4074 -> 7.1 Ang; 36.2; 67.8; 53.5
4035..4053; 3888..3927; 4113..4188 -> -3.8 Ang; 45.3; 64.9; 56.3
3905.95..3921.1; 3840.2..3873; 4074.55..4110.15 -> -2.1 Ang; 35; 66.9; 42.7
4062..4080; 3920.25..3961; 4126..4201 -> -4.9 Ang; 36.3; 64.5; 52.8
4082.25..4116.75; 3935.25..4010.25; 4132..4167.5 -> -4.9 Ang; 48.7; 63.7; 59.5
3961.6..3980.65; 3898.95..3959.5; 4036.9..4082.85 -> 5.5 Ang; 40.5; 67.4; 49.2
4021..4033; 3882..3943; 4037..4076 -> -1.0 Ang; 38.8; 68.1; 62.1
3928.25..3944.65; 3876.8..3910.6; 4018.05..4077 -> 7.8 Ang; 42.6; 68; 49.6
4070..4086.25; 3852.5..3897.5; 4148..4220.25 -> -3.5 Ang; 36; 66.5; 56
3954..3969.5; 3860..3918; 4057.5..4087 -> 4.7 Ang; 41.2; 67.6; 51.7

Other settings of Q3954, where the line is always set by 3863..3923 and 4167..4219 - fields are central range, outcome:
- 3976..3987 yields -1.3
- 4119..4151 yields -1.3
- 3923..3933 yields 4.1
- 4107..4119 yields -1.7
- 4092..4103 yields -0.9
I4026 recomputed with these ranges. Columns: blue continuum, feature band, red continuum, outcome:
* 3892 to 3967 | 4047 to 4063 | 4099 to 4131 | -0.137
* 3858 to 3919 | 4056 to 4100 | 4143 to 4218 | -0.187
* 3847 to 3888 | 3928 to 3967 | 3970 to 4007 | 0.386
